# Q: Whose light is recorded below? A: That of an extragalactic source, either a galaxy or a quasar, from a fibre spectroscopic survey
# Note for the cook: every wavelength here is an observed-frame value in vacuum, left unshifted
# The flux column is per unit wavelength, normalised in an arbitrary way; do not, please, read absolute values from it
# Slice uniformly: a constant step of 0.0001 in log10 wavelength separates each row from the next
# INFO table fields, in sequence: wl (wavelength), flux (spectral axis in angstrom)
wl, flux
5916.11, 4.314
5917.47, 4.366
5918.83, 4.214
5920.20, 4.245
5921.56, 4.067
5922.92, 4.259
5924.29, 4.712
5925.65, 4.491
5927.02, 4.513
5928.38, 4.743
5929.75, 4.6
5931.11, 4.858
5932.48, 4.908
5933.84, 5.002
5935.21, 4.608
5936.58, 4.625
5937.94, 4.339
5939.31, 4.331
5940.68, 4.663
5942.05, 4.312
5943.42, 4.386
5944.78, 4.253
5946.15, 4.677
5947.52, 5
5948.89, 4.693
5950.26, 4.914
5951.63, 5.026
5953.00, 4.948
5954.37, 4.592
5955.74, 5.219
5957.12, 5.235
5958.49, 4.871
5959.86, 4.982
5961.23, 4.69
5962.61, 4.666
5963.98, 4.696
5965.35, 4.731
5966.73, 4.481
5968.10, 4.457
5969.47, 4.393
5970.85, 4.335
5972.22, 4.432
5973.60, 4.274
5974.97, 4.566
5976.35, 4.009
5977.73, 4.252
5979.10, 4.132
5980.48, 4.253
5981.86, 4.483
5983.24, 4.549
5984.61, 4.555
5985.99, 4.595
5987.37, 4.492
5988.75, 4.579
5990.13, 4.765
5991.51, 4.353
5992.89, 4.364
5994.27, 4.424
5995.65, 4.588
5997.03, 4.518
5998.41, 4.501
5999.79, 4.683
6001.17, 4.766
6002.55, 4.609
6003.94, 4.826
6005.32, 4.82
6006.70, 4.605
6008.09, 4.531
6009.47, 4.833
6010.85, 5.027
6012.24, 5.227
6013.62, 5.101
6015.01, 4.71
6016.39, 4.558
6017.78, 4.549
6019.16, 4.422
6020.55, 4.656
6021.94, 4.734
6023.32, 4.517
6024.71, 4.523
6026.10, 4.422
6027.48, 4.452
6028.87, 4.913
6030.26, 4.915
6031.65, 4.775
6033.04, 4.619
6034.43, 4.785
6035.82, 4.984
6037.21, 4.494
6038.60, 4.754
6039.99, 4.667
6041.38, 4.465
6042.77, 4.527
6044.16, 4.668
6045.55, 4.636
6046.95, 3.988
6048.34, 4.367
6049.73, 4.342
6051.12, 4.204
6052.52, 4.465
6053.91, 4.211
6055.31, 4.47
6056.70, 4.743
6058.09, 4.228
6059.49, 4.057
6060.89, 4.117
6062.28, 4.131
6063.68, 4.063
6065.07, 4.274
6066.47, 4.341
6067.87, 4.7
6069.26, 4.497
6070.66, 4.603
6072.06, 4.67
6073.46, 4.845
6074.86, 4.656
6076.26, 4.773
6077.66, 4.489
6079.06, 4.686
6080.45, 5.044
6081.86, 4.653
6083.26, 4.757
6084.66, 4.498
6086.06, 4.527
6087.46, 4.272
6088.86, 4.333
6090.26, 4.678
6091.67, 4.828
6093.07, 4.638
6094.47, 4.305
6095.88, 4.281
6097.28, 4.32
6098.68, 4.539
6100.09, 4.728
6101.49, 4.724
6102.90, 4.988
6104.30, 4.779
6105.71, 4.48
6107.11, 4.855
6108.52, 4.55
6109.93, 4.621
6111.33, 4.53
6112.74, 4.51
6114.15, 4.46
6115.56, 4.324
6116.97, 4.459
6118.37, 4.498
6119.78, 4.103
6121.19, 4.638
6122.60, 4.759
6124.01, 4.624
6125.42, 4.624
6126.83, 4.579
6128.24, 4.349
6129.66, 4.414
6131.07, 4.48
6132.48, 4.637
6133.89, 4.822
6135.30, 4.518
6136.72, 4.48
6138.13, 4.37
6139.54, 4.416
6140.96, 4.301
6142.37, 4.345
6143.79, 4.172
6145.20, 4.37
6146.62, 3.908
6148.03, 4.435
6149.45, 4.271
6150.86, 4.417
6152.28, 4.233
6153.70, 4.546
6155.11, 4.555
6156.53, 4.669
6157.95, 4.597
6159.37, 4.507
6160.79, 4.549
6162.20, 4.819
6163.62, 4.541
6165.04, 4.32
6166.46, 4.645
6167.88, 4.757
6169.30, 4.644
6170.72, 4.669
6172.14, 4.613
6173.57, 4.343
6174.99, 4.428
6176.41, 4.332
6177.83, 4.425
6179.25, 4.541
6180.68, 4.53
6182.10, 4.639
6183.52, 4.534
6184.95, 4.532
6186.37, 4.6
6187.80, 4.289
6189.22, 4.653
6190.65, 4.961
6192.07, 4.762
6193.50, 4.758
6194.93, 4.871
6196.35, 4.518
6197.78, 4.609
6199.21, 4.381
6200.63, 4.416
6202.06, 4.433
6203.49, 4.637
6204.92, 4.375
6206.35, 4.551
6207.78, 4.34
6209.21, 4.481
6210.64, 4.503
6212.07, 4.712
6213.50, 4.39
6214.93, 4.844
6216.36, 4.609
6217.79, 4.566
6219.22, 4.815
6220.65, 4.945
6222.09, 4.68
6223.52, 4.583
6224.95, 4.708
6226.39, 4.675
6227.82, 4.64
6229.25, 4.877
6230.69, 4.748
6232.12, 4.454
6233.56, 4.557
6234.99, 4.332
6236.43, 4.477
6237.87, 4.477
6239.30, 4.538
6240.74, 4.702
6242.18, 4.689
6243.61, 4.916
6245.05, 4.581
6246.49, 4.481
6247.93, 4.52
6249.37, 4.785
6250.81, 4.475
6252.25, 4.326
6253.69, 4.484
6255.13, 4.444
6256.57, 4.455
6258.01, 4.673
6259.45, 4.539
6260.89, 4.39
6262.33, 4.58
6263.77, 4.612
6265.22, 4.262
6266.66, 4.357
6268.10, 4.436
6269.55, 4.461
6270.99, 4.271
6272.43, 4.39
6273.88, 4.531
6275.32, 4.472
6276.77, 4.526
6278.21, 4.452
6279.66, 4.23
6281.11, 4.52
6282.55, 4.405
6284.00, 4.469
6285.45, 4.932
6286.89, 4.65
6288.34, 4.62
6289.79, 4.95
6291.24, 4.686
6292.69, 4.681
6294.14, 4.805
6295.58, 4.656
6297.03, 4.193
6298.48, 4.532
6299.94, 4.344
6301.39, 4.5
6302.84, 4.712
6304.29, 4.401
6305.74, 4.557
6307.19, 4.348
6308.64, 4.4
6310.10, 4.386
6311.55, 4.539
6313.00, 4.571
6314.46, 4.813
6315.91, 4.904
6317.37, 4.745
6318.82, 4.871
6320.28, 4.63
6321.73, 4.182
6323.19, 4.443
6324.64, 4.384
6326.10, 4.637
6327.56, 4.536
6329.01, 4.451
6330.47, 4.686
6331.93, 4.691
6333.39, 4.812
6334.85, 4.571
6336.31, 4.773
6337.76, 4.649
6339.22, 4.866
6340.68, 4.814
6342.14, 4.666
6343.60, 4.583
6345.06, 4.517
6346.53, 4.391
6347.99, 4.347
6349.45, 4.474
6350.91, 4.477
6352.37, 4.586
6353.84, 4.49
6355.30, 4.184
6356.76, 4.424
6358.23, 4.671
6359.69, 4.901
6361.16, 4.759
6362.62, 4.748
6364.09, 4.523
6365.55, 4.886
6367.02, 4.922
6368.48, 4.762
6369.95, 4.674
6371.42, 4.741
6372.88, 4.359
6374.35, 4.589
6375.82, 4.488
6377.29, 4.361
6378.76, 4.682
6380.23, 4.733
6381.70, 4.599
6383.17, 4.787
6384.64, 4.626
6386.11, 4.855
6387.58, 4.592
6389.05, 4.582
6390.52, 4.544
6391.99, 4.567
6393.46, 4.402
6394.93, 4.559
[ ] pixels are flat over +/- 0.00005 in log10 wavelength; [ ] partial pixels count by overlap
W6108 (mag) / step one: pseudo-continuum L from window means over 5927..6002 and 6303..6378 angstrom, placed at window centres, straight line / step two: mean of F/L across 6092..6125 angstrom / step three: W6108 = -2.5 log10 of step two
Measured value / 0.01 mag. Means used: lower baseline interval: 4.6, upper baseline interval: 4.59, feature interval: 4.56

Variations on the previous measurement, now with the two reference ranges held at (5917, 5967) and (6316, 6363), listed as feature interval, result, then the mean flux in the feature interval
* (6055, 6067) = 0.09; 4.26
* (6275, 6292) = 0.01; 4.58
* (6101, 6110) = -0.02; 4.72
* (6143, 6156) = 0.07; 4.33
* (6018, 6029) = 0.02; 4.56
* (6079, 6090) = 0.01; 4.6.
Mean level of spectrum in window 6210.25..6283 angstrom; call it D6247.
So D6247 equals 4.55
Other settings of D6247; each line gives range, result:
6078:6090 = 4.6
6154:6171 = 4.6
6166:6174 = 4.62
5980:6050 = 4.62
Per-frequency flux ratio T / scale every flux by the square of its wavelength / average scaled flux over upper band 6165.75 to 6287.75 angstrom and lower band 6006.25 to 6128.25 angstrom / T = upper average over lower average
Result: 1.05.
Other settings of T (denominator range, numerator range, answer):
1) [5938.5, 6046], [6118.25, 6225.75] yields 1.04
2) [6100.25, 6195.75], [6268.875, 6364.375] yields 1.06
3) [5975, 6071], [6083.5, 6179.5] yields 1.03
